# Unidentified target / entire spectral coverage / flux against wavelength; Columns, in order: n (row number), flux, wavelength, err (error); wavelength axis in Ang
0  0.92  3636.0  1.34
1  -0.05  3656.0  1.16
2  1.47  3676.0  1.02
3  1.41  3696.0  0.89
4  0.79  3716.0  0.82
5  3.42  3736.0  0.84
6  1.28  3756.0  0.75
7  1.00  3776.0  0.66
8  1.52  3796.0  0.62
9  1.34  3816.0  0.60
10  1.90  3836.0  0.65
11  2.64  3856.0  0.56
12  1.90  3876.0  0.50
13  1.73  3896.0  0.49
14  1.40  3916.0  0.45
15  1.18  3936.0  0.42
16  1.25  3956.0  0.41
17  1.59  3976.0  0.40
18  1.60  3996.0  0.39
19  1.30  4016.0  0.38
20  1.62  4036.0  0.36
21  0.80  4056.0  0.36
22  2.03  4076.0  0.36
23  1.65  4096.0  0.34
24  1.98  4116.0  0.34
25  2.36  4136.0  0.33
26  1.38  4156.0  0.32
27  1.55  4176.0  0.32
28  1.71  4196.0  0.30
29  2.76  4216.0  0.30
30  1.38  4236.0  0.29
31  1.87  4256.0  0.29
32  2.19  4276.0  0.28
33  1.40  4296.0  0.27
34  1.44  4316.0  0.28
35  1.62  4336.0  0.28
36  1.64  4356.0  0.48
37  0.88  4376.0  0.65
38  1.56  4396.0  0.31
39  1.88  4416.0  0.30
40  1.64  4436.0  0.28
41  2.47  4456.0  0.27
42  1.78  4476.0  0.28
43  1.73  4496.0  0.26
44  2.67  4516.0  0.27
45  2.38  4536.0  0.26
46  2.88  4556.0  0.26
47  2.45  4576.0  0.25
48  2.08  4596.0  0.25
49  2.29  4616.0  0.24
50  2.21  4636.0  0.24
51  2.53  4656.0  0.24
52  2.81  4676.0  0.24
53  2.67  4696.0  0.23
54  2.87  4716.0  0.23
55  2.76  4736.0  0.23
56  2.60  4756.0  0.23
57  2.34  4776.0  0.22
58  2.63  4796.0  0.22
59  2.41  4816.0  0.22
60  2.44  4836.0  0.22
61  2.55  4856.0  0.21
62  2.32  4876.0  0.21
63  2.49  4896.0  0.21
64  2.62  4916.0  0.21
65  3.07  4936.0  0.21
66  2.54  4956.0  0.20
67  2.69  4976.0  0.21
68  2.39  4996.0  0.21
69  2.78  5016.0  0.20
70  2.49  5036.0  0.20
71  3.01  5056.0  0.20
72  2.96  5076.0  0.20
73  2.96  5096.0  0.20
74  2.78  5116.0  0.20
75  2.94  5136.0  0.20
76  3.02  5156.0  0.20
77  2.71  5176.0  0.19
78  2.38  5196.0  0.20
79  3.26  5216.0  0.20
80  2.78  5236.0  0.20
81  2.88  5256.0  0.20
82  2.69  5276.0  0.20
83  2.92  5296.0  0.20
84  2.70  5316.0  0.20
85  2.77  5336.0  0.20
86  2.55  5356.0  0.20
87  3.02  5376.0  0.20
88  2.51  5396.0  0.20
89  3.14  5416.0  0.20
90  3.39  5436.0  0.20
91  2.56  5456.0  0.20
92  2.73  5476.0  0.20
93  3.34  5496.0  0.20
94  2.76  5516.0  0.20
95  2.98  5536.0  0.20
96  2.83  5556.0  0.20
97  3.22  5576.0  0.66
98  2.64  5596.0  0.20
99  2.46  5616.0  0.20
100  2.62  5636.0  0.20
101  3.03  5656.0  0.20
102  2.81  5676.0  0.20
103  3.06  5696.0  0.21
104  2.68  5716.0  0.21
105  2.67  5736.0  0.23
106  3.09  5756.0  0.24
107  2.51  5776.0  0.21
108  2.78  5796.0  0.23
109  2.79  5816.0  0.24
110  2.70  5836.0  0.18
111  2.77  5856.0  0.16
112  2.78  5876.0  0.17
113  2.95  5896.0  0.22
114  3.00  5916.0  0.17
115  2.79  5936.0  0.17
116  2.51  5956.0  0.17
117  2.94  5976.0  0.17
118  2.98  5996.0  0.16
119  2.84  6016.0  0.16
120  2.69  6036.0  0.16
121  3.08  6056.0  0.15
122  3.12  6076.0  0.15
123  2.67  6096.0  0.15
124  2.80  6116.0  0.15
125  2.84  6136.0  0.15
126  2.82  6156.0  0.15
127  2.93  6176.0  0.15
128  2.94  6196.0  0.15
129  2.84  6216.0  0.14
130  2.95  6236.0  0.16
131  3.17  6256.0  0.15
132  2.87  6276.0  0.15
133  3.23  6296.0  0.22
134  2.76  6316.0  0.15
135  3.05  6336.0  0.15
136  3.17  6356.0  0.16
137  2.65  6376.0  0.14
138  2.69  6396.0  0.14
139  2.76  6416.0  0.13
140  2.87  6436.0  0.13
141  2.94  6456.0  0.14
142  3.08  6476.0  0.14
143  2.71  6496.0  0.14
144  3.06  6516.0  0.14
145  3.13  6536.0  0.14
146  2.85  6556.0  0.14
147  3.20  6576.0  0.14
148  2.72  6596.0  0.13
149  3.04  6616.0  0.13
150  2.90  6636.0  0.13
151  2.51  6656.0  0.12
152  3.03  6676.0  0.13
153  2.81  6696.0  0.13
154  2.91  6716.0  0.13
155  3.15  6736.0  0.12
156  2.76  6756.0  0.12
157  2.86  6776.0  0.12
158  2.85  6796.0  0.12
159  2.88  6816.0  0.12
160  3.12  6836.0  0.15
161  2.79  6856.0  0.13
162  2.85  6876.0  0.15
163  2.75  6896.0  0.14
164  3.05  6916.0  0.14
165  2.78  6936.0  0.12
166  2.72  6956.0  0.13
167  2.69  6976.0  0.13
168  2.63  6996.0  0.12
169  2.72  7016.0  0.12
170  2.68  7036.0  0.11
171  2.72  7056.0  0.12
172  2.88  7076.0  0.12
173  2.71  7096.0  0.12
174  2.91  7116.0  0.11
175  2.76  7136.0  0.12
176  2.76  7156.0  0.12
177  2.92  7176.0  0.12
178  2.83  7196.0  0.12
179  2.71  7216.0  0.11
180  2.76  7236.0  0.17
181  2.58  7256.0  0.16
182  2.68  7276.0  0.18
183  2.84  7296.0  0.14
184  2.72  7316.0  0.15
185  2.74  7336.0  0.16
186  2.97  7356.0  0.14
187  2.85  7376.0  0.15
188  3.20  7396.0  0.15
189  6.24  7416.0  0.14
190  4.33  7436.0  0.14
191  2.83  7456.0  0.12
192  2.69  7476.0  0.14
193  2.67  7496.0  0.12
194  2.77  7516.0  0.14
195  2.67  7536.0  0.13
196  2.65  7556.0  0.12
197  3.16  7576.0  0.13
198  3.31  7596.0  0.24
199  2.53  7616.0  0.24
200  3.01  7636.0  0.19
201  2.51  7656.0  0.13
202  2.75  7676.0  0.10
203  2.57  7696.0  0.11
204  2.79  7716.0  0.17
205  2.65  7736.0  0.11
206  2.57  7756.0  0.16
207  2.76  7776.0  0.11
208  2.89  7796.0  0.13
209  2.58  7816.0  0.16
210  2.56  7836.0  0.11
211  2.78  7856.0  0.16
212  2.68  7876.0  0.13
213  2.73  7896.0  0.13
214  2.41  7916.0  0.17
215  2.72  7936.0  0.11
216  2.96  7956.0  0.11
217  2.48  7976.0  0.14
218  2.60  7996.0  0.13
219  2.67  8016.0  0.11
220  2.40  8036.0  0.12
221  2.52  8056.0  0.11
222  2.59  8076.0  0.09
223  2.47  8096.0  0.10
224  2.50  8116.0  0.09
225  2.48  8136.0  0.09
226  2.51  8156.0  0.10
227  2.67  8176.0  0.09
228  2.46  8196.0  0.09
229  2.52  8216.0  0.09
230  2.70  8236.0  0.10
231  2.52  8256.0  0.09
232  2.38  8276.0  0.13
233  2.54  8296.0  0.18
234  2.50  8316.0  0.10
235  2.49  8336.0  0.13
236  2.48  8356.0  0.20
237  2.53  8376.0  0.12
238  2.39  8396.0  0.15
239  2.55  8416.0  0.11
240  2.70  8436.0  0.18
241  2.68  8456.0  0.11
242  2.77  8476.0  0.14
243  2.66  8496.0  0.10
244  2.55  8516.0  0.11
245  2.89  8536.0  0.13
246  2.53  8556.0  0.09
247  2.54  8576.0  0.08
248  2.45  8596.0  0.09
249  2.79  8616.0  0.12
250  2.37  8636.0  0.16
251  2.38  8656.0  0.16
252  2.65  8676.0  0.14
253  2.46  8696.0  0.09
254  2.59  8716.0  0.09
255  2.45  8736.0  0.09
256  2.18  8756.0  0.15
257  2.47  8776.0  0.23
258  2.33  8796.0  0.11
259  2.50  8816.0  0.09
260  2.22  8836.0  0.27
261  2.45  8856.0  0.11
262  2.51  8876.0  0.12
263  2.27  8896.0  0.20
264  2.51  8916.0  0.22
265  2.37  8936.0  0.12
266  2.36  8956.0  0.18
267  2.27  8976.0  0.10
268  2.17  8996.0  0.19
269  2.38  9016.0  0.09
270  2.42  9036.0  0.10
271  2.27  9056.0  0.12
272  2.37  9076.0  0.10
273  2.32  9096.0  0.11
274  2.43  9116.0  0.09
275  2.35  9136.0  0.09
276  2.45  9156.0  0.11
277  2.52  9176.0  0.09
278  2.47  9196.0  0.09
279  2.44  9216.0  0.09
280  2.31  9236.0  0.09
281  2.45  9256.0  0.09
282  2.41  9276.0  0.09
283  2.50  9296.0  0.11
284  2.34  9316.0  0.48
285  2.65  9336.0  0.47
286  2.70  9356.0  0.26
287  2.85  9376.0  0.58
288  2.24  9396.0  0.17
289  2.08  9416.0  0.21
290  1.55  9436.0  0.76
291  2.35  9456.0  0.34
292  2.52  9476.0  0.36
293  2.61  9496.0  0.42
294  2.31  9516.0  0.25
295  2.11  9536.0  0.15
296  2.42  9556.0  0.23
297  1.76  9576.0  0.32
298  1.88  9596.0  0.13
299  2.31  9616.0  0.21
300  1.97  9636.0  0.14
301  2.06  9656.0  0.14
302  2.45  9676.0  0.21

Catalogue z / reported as 0.129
